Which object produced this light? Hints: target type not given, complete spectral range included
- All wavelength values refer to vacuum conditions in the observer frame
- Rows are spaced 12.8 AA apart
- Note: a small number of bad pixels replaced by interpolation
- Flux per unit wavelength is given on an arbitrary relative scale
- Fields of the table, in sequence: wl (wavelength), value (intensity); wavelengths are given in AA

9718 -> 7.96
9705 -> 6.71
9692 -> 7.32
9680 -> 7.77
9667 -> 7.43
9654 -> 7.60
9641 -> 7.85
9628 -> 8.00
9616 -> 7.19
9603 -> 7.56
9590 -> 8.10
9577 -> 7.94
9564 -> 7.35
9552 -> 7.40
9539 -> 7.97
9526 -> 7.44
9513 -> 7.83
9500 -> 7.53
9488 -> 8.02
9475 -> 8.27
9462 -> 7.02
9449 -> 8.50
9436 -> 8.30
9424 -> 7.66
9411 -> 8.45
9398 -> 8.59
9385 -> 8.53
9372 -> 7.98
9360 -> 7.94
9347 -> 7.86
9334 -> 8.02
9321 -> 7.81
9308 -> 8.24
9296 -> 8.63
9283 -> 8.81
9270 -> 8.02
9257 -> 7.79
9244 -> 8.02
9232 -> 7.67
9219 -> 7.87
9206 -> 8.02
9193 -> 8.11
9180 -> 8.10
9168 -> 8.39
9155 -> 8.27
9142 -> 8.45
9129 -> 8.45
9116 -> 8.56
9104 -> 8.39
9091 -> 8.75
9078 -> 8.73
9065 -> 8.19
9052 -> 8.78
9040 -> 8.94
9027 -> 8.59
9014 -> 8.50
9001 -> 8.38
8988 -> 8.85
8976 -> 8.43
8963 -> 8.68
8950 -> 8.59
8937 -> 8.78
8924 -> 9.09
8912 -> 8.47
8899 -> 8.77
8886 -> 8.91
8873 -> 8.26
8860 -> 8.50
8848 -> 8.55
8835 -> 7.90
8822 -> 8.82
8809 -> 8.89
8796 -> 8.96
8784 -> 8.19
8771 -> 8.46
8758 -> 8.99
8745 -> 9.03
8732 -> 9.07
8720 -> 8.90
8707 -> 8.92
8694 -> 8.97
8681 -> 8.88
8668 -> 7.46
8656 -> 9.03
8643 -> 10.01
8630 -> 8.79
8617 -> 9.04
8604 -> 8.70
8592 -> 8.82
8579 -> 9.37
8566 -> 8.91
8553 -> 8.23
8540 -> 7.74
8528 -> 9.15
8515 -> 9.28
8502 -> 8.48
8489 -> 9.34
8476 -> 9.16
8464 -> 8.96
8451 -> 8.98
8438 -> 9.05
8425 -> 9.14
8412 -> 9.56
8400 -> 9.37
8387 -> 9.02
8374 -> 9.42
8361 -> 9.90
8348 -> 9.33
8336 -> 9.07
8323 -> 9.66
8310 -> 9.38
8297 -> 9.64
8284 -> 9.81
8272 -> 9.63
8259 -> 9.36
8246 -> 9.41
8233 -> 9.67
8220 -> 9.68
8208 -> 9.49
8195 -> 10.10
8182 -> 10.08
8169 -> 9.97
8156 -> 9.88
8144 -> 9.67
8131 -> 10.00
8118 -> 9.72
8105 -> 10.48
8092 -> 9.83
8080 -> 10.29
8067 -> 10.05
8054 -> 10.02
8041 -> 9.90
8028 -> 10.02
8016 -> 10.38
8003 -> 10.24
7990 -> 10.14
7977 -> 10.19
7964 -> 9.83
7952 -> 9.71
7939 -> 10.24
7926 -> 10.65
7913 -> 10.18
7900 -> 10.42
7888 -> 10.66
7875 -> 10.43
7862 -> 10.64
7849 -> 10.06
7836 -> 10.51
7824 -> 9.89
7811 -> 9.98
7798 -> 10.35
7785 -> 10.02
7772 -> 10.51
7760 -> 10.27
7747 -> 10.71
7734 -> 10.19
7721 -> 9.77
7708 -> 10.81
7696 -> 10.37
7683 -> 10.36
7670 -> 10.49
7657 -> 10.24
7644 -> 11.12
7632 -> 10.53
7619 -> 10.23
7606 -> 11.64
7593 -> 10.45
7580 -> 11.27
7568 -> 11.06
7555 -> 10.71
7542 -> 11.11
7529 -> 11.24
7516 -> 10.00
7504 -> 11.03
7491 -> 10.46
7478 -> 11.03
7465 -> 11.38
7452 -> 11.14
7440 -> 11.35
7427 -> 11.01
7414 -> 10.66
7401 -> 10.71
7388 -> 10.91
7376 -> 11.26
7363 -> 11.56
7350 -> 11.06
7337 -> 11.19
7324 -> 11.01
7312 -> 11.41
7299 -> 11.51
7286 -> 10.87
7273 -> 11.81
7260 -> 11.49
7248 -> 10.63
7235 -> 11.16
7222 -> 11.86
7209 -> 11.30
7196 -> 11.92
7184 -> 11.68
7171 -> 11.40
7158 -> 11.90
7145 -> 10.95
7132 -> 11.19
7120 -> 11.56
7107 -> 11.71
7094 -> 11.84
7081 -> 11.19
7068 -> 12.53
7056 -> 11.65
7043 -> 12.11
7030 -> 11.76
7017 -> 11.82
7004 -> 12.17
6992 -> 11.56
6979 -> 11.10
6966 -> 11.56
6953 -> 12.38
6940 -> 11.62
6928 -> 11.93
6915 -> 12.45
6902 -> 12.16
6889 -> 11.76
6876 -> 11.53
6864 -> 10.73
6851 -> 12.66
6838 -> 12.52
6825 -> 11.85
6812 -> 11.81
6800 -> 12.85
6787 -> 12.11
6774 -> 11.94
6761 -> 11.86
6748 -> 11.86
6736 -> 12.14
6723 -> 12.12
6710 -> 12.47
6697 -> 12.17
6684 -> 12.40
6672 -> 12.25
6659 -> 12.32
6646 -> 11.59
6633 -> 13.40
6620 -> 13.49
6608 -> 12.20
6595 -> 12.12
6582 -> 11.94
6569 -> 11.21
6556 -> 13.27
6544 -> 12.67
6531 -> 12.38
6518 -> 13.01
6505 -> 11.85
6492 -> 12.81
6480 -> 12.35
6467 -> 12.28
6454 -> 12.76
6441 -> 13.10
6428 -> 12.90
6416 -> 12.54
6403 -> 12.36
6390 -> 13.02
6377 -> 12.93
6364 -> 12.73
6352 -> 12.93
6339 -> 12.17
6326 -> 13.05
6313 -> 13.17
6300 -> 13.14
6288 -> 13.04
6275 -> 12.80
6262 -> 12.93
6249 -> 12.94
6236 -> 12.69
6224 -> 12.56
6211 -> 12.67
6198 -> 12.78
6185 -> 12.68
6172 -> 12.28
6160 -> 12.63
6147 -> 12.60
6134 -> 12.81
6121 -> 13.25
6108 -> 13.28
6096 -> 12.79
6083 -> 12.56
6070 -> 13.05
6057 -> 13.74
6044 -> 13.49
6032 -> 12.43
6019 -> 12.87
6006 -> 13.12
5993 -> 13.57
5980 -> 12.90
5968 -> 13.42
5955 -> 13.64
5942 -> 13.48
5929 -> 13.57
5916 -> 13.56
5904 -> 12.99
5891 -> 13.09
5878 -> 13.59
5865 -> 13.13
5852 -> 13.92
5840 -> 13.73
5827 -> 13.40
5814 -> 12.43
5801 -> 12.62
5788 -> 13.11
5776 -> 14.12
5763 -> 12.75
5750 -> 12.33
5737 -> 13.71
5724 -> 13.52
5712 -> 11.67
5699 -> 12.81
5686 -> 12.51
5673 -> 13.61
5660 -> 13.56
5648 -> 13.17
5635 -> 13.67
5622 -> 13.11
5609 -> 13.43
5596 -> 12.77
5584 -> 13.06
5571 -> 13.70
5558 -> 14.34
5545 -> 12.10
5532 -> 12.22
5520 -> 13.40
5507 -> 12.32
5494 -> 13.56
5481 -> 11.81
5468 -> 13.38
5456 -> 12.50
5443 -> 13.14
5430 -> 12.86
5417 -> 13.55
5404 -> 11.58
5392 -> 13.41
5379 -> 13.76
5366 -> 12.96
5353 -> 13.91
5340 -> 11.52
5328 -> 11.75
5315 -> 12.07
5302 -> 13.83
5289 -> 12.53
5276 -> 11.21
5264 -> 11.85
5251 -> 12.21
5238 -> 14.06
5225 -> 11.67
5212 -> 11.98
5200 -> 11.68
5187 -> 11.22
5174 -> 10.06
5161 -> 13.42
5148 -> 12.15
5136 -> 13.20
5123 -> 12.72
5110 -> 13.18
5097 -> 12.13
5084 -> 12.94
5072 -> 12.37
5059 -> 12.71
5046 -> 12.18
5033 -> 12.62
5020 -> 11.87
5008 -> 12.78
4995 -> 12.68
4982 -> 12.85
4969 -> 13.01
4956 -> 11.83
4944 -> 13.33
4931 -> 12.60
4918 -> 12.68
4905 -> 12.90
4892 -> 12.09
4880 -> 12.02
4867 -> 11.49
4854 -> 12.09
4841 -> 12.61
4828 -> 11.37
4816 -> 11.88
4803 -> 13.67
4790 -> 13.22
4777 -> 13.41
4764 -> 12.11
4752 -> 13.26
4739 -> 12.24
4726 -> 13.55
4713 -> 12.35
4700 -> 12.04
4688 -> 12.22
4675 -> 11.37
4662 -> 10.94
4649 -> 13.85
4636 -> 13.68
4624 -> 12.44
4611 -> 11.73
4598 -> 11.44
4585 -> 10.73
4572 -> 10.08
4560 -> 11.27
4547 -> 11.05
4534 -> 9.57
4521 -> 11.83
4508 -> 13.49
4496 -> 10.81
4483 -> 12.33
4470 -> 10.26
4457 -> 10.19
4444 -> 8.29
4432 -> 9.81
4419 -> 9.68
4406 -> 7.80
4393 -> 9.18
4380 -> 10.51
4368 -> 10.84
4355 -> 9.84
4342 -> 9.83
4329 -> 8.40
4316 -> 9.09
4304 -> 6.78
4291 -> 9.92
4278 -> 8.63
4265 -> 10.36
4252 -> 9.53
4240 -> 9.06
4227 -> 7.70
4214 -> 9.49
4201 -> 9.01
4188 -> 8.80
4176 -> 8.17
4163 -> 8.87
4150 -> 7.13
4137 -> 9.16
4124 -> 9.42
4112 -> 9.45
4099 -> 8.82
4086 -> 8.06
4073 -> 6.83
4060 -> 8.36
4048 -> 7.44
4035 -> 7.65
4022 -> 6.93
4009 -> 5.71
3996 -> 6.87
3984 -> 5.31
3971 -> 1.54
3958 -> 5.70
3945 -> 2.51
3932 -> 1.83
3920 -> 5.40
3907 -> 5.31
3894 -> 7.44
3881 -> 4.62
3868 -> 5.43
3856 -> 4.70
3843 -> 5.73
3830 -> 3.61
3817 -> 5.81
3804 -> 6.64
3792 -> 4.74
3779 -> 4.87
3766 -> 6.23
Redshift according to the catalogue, 0.000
